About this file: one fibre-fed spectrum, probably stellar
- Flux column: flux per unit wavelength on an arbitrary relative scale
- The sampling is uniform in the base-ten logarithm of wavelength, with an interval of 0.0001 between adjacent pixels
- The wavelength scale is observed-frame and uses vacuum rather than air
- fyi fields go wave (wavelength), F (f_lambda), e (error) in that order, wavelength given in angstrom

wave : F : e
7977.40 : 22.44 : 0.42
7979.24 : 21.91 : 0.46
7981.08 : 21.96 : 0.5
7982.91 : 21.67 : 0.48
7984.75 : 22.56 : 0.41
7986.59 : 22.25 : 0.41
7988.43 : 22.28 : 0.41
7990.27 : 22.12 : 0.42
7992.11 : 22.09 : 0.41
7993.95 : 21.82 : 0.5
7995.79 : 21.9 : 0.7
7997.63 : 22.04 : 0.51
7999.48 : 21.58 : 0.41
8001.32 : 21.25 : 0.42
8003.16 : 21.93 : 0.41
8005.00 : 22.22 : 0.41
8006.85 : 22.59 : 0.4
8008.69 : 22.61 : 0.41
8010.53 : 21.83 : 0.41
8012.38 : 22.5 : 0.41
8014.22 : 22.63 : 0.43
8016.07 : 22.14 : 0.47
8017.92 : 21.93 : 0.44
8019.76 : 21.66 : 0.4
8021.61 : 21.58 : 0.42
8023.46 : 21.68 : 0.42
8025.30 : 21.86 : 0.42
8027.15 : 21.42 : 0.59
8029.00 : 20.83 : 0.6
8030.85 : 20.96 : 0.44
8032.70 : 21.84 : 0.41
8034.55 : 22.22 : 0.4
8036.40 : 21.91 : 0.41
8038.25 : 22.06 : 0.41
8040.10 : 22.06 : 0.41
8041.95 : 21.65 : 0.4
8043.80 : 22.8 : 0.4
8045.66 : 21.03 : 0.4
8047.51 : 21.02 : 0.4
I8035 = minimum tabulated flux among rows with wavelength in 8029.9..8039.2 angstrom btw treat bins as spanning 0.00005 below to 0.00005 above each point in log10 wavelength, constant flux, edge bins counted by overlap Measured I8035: 20.96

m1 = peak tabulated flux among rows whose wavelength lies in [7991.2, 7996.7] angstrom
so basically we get 22.09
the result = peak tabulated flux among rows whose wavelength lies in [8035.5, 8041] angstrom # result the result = 22.06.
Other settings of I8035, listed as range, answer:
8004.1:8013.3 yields 21.83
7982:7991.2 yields 21.67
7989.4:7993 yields 22.09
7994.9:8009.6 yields 21.25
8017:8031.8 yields 20.83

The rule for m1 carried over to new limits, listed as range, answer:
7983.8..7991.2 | 22.56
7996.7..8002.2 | 22.04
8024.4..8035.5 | 22.22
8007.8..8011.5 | 22.61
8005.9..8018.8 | 22.63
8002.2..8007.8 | 22.59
